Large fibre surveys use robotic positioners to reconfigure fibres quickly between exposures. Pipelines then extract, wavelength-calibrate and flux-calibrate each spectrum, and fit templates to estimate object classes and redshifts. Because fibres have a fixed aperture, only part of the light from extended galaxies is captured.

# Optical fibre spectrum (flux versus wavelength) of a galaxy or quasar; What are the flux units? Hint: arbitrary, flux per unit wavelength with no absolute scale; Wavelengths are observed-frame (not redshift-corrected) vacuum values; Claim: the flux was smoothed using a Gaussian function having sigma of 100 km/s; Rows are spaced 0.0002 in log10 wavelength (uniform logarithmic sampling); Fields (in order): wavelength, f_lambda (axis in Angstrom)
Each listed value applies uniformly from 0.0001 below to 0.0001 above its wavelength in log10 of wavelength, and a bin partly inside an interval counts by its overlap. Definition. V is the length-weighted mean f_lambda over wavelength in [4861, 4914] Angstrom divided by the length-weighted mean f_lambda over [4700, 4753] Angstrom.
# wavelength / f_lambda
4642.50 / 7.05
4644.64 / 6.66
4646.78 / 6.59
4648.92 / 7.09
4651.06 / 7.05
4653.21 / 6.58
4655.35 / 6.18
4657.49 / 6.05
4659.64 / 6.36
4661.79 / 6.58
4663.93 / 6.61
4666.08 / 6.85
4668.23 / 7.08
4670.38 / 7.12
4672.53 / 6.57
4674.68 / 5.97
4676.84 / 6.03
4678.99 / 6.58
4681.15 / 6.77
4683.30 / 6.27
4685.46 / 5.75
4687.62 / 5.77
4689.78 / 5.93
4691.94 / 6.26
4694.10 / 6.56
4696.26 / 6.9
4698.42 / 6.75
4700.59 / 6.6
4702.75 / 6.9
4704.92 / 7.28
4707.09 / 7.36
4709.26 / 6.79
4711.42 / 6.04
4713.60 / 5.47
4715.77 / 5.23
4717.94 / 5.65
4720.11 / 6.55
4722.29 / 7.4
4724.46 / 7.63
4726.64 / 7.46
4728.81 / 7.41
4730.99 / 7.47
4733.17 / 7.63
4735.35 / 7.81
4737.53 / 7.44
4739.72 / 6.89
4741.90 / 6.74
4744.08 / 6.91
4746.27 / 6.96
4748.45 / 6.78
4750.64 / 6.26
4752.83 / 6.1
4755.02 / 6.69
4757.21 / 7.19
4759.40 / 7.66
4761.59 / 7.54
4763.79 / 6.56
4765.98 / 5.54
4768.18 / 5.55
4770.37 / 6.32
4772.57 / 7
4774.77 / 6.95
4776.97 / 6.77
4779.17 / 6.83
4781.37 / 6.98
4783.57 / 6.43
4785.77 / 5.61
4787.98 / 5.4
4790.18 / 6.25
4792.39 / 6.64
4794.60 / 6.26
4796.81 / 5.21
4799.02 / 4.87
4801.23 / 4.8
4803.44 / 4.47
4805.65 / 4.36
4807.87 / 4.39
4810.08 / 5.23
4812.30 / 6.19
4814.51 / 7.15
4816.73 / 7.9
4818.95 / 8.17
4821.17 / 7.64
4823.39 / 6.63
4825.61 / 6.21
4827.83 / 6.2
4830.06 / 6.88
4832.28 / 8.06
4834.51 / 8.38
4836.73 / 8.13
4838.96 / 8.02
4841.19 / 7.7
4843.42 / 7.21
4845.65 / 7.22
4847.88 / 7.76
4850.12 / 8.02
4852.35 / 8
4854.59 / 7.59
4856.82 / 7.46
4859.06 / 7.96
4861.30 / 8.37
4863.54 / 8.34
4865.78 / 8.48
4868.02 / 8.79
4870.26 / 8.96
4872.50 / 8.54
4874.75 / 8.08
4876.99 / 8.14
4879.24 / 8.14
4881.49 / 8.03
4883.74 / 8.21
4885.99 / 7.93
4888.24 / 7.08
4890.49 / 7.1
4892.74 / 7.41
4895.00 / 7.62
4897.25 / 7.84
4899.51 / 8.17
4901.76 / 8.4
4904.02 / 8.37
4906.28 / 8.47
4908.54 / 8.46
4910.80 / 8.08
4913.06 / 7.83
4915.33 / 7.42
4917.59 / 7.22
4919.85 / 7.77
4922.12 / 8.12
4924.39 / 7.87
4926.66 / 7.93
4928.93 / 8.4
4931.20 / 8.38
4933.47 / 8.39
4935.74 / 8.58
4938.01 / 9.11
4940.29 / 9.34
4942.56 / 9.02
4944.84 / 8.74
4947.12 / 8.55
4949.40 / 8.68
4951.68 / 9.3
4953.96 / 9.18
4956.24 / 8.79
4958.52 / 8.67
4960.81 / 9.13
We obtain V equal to 1.19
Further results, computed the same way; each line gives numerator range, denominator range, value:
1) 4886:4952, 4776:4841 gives 1.27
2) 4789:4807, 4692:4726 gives 0.81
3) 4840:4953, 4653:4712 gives 1.25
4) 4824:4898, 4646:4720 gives 1.21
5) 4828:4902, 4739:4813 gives 1.28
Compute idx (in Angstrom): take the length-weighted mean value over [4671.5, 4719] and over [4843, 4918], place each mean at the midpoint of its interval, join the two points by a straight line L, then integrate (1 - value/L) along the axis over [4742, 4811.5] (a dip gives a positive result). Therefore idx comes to 8.73 Angstrom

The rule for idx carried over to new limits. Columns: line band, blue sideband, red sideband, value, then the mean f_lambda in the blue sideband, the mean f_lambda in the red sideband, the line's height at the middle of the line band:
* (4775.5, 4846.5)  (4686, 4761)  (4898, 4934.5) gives 8.4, 6.78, 8.08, 7.37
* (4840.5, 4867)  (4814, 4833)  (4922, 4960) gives -1.0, 7.19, 8.67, 7.57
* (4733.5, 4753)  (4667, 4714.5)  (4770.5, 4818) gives -2.2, 6.49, 6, 6.24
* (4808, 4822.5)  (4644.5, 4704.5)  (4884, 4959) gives 1.2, 6.52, 8.25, 7.5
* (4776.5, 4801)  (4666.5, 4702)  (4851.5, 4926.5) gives 4.0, 6.44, 8.01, 7.24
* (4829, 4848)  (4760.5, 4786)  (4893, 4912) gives -0.9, 6.54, 8.14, 7.35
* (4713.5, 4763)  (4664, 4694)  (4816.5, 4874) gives -0.3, 6.39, 7.79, 6.89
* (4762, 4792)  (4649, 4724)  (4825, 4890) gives 3.6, 6.48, 7.86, 7.21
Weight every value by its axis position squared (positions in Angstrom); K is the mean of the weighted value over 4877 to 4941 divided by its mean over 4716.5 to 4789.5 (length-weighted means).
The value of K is 1.27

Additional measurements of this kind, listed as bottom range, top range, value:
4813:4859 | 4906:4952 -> 1.15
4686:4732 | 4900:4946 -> 1.37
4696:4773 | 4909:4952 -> 1.33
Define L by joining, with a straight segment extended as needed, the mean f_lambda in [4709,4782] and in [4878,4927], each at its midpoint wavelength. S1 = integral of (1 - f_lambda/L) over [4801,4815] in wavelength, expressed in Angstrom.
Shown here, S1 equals 4.0 Angstrom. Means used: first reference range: 6.77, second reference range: 7.88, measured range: 5.17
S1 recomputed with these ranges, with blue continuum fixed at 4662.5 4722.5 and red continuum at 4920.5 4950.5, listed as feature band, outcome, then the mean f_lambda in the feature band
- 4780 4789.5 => 1.5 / 6.14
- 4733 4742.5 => -0.6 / 7.3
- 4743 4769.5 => 1.3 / 6.64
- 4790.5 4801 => 2.3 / 5.7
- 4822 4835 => 1.0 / 7.01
